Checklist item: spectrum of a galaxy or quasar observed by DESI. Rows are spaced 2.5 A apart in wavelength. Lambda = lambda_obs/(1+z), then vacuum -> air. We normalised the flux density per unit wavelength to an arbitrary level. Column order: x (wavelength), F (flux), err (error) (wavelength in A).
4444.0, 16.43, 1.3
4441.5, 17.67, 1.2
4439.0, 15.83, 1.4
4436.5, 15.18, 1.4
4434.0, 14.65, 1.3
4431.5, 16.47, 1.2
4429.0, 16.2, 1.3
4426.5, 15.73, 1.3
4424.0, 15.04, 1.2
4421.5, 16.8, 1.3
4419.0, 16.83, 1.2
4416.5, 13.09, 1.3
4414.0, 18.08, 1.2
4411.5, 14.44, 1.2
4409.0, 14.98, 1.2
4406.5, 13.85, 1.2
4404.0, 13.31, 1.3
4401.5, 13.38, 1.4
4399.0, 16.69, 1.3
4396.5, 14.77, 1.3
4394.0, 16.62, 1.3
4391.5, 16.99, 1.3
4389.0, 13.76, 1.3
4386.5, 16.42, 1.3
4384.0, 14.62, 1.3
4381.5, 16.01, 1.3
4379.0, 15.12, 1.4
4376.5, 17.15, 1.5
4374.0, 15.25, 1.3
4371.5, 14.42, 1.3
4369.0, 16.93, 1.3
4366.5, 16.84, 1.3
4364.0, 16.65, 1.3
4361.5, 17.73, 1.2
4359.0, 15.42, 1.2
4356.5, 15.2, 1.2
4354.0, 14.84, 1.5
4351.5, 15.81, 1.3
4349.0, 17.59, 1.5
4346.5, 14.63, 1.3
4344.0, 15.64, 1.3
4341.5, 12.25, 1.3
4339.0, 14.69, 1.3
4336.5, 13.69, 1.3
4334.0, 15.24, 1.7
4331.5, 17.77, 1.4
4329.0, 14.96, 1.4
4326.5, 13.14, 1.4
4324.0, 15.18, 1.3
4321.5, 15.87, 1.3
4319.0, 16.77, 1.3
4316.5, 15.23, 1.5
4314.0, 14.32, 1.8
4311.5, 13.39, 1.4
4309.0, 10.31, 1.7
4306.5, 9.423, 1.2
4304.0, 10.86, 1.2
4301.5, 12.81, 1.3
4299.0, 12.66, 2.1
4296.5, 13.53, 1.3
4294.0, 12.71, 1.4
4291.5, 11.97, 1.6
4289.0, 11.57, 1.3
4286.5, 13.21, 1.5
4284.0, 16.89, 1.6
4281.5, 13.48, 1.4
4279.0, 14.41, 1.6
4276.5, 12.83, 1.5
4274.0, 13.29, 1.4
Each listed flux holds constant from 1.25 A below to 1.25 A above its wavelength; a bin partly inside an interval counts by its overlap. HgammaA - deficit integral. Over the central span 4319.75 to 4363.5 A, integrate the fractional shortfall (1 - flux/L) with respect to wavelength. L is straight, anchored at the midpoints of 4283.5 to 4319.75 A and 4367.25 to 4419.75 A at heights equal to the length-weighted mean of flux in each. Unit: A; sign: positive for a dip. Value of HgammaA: -4.2 A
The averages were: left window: 12.9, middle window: 15.3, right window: 15.4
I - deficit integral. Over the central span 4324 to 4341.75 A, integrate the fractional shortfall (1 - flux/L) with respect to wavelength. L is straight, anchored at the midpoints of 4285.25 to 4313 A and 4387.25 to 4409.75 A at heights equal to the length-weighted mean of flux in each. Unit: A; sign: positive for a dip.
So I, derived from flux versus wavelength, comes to -2.27 A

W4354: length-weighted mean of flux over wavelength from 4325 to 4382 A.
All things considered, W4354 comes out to 15.5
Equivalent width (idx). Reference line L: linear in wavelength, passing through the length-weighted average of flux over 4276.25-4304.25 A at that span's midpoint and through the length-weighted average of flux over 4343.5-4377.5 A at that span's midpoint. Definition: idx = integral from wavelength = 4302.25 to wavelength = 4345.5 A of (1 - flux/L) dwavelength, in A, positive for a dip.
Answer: 1.5 A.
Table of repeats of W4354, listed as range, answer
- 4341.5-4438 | 15.6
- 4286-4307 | 12.1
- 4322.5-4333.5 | 15.3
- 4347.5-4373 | 16.1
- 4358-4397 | 15.9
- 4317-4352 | 15.2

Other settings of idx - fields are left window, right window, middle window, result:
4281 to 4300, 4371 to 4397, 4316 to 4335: -1.9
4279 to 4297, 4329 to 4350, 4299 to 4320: 2.0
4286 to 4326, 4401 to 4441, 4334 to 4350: -1.1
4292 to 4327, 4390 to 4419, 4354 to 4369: -2.1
